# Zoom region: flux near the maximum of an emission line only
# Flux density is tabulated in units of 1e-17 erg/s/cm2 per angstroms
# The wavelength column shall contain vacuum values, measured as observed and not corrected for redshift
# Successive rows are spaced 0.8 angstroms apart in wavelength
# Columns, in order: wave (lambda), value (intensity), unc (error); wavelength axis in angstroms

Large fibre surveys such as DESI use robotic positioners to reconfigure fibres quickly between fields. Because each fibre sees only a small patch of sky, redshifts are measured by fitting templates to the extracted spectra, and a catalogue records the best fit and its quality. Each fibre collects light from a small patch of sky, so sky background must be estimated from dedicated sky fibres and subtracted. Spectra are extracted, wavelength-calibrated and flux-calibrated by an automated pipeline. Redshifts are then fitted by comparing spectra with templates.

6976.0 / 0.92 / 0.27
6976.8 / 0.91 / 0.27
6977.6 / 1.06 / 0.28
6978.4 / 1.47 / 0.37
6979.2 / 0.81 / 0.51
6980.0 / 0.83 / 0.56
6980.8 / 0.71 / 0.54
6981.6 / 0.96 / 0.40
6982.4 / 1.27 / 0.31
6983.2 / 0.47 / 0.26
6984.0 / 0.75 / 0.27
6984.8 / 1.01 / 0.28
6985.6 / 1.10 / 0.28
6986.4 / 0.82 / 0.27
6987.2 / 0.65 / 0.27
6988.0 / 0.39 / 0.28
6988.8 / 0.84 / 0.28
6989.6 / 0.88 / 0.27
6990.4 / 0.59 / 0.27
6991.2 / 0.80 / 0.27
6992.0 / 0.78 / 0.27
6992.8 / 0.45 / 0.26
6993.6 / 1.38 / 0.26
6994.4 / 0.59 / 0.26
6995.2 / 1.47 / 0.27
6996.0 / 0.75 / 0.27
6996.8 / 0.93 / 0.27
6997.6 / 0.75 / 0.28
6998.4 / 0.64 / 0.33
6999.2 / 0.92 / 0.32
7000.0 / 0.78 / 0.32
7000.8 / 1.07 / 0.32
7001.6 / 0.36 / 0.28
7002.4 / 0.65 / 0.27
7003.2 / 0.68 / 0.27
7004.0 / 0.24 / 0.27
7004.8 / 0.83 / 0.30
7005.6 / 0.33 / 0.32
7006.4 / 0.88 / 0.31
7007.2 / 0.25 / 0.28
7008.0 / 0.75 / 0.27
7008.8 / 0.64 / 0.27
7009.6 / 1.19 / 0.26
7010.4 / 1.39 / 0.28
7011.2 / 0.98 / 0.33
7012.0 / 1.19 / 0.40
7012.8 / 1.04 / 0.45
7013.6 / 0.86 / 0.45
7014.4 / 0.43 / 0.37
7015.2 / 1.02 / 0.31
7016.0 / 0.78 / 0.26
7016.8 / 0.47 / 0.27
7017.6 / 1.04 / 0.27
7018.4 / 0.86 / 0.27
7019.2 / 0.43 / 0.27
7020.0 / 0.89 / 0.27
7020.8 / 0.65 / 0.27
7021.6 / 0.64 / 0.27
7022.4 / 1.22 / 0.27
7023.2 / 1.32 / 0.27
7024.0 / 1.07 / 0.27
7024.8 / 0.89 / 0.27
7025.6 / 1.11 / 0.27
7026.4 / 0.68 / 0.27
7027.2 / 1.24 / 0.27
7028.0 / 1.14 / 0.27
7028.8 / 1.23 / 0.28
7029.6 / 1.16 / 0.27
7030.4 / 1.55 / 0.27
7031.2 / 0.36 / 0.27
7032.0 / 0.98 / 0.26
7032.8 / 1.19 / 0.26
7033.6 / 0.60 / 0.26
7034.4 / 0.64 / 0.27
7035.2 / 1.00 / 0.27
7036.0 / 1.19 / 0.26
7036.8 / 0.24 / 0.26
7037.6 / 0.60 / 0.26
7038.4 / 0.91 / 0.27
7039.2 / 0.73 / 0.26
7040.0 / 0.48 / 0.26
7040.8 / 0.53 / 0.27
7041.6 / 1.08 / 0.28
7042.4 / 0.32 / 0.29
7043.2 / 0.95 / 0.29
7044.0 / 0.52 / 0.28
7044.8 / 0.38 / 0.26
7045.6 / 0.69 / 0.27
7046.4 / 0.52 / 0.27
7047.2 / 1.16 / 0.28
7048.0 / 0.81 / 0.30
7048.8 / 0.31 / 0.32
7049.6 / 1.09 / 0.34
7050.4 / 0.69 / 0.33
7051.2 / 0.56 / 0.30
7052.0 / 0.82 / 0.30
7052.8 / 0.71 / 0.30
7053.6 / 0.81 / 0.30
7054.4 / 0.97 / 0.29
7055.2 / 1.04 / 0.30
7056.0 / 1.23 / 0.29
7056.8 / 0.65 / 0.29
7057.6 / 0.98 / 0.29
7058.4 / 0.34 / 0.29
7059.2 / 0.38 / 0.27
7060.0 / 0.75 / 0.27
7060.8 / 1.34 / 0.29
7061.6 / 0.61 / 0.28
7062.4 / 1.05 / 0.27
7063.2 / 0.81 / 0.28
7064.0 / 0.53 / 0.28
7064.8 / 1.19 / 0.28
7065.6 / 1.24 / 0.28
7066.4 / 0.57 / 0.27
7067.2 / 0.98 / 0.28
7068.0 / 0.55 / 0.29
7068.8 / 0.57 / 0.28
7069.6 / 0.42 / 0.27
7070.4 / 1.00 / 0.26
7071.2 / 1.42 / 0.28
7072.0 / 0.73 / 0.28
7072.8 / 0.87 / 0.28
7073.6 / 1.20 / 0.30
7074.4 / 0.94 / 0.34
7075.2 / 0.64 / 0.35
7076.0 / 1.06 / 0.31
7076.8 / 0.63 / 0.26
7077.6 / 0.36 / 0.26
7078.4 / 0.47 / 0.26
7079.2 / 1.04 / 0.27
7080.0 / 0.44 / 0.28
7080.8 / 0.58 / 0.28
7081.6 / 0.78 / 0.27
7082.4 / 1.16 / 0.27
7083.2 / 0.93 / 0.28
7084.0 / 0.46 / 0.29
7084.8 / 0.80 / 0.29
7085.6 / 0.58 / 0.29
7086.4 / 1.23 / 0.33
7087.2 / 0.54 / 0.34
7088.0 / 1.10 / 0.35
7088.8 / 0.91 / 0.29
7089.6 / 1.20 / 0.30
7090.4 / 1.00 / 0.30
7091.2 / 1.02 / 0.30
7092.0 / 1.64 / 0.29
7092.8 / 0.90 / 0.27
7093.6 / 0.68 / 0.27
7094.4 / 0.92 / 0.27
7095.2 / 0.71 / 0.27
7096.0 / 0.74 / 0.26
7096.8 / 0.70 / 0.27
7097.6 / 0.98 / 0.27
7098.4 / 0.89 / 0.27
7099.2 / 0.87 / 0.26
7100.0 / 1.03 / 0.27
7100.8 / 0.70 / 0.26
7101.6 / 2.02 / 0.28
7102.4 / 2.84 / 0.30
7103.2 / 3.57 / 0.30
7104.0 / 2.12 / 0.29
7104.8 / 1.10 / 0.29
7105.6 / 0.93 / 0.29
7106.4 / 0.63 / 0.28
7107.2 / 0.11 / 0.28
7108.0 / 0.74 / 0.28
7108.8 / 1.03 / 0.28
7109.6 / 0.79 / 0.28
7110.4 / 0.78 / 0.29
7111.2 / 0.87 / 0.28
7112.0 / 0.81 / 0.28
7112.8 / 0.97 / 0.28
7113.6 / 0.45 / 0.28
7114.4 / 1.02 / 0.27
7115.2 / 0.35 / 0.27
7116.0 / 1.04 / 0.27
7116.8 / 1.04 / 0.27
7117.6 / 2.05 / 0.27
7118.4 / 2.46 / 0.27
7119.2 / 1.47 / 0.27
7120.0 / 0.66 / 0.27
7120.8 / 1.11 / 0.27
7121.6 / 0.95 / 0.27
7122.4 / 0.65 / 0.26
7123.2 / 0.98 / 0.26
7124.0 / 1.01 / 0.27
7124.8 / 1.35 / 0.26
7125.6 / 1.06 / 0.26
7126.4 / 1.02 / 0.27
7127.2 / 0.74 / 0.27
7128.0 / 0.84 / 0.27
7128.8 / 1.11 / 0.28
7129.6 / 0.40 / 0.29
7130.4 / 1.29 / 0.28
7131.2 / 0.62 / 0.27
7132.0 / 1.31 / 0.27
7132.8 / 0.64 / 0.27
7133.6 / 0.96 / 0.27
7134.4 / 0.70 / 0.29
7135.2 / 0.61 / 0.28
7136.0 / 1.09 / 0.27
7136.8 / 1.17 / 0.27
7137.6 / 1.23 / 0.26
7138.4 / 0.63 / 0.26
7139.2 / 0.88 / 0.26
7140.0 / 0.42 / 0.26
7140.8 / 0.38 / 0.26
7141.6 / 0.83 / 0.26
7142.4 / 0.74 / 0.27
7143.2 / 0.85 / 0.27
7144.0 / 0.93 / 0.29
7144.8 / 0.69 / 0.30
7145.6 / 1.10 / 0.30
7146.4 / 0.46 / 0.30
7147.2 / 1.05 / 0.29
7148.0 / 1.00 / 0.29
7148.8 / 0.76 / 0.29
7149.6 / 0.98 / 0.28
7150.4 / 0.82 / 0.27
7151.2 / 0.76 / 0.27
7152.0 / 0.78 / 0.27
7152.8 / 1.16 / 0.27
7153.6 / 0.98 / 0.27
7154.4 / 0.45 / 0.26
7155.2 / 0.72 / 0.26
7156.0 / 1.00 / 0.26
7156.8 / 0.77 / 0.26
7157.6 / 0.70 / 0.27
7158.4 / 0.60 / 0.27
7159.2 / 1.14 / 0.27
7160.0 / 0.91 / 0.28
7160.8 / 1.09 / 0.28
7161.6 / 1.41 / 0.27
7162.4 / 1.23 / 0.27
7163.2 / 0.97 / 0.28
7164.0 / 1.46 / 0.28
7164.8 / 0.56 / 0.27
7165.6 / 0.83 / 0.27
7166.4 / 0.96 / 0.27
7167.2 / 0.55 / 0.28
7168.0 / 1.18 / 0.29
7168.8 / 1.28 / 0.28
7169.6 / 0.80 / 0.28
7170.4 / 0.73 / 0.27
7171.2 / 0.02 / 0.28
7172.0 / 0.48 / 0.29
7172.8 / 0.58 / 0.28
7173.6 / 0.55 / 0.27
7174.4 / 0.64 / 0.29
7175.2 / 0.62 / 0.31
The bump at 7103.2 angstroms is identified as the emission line [S II]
